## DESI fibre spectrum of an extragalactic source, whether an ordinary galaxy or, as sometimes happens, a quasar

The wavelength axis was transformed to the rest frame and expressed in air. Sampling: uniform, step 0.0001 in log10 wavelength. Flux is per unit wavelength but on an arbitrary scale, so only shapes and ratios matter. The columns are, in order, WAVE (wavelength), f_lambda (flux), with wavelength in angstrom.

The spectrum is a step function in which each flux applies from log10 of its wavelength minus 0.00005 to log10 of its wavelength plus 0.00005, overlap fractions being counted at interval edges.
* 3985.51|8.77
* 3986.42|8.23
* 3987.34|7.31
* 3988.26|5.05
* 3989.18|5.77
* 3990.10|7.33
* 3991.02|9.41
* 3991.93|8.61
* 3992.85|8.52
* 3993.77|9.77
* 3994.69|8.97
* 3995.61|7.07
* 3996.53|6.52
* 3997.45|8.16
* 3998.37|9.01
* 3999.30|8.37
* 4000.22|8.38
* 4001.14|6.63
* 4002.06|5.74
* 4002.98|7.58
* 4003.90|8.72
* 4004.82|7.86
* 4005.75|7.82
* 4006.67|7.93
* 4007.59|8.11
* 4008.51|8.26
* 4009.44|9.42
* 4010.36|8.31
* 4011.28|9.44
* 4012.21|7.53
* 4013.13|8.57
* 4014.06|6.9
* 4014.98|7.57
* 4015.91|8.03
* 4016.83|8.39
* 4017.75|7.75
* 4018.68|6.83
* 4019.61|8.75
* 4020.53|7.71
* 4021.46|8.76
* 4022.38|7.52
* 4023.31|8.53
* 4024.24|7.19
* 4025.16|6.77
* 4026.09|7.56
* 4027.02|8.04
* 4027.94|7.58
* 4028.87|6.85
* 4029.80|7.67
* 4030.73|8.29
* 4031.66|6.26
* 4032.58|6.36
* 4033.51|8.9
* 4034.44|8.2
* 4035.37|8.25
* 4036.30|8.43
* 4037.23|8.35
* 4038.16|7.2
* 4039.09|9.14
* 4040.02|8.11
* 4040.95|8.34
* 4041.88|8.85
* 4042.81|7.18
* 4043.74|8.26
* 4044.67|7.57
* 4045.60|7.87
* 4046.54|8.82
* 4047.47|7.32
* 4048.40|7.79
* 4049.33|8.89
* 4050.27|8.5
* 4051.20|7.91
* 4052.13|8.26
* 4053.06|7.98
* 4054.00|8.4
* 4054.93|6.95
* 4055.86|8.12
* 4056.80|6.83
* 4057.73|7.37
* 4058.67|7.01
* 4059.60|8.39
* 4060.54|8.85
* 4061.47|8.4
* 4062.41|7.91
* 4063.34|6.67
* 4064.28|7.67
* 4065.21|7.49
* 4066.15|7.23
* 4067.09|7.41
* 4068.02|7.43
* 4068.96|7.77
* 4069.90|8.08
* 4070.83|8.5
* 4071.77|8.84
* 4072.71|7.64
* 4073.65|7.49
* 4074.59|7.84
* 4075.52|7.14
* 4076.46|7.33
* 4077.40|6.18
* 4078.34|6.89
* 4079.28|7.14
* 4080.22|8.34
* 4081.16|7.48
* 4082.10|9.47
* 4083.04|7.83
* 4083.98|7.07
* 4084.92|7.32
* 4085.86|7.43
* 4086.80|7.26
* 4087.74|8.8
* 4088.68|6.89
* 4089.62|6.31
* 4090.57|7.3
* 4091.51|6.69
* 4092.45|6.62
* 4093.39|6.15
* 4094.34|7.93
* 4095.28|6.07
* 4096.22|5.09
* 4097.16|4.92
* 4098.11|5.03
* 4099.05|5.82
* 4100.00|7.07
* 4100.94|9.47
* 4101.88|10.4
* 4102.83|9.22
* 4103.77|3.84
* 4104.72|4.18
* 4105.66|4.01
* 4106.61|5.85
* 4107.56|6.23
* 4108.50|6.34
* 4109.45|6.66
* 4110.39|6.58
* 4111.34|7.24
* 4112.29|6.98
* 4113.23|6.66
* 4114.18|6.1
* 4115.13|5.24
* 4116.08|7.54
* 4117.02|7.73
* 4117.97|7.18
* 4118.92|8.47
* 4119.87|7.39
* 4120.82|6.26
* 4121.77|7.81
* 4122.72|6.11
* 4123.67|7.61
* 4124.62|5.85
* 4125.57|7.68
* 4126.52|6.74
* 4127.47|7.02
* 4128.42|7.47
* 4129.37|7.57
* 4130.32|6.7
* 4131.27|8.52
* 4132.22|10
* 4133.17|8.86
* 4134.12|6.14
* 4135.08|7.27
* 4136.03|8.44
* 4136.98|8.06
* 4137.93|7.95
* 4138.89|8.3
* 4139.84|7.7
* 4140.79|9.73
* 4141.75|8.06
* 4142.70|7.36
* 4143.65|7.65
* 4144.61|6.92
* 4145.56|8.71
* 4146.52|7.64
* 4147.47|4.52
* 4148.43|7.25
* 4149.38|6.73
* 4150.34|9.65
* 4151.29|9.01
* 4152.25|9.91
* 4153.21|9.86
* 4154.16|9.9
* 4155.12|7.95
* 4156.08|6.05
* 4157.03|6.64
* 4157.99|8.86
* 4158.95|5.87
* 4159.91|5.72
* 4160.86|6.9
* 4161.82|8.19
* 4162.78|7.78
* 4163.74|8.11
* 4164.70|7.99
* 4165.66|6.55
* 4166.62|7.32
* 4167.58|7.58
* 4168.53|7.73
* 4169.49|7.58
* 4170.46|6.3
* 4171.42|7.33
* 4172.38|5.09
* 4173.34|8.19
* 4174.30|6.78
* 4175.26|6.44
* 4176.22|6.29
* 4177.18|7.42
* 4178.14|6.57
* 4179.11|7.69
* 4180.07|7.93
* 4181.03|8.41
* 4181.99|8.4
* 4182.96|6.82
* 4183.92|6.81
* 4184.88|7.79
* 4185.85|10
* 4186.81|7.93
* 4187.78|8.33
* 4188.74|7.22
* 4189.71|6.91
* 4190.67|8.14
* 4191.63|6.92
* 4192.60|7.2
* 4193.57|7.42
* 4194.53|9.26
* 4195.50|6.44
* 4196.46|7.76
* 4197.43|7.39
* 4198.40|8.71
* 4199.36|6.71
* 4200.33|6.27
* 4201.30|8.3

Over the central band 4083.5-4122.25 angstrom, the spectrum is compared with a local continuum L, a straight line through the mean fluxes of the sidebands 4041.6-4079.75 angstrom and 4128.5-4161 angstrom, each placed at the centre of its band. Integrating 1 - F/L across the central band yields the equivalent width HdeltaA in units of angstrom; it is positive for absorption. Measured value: 5.2 angstrom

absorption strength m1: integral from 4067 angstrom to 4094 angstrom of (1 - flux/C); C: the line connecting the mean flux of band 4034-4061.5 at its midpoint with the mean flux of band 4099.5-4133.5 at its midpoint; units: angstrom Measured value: 0.39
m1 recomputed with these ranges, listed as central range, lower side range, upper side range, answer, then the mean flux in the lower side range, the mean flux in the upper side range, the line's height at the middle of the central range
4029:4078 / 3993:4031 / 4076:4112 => -3.0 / 7.92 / 6.85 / 7.38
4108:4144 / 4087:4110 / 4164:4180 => -3.4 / 6.55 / 7.09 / 6.75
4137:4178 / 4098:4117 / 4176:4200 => -1.9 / 6.58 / 7.62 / 7.23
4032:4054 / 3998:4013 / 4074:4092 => -1.0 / 8.07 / 7.41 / 7.75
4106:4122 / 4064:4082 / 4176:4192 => 1.7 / 7.61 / 7.65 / 7.63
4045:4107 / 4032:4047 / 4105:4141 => 2.7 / 8.1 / 7.18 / 7.7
